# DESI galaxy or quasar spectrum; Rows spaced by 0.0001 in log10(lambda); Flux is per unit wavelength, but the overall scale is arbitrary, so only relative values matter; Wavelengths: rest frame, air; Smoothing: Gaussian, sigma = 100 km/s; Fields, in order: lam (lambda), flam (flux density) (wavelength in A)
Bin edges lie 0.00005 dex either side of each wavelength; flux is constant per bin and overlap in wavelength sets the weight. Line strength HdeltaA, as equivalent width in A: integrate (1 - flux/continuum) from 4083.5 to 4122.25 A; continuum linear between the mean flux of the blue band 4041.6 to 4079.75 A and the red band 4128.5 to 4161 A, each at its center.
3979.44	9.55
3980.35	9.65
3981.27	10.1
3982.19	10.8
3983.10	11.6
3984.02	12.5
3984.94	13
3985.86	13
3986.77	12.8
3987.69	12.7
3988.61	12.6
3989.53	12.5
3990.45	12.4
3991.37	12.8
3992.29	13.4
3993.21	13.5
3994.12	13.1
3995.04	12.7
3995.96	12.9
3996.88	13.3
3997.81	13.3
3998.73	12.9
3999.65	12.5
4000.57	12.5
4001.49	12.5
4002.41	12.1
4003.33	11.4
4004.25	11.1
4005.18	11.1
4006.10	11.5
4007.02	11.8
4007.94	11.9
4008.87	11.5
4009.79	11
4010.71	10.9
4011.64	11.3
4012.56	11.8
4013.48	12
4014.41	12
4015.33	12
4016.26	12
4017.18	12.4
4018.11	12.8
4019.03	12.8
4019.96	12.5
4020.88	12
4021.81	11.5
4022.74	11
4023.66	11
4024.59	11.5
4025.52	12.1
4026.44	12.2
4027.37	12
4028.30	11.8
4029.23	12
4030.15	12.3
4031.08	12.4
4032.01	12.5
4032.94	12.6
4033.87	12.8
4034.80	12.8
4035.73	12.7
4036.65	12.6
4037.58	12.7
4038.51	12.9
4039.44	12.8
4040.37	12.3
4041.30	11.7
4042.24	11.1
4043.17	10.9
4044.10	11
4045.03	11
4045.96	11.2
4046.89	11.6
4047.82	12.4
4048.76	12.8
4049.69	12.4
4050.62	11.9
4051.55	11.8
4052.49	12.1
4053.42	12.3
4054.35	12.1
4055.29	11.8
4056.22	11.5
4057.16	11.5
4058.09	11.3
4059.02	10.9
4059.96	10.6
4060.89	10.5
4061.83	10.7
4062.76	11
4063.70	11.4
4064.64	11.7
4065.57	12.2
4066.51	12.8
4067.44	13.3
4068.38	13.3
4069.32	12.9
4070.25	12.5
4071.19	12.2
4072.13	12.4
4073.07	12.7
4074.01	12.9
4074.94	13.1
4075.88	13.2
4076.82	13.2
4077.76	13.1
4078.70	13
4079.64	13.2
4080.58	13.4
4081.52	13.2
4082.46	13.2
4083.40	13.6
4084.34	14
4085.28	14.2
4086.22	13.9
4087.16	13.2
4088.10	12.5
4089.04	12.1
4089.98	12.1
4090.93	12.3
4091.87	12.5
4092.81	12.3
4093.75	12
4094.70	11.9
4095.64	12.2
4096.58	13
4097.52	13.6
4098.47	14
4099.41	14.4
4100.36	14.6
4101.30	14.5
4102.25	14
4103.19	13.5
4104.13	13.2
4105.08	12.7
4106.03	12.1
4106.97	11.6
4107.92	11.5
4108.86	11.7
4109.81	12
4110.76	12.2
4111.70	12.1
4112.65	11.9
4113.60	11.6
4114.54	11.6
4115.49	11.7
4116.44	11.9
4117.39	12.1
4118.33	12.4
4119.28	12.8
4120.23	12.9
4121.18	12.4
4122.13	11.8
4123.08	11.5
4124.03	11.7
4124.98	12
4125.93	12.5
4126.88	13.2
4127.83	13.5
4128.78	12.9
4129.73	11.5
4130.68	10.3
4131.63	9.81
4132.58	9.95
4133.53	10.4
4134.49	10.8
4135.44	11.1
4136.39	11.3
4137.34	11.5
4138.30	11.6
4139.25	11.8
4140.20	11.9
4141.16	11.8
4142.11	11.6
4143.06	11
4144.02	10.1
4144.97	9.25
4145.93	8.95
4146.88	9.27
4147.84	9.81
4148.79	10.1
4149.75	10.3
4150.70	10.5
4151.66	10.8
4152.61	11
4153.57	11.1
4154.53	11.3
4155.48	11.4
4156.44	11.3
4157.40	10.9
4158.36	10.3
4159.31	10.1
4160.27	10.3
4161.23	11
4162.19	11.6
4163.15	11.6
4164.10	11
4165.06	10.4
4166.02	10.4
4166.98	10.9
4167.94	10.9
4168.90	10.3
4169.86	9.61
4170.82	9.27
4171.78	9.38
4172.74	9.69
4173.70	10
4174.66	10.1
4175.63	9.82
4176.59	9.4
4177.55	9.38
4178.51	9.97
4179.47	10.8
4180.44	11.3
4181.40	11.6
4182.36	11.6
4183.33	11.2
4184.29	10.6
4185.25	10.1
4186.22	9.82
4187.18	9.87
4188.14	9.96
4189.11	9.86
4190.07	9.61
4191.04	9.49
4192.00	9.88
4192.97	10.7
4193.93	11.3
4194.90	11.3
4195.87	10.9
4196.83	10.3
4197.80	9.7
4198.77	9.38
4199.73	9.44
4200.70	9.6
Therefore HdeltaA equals -4.4 A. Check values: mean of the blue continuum 12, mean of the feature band 12.7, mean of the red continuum 10.8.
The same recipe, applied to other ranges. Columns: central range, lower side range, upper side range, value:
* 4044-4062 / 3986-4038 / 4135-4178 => 0.3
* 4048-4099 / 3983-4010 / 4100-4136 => -1.1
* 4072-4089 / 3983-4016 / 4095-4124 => -1.0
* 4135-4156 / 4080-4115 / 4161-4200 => 1.1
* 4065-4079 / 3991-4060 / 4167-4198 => -1.6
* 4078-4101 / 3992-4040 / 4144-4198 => -3.6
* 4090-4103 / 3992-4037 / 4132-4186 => -2.2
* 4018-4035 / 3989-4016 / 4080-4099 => 0.4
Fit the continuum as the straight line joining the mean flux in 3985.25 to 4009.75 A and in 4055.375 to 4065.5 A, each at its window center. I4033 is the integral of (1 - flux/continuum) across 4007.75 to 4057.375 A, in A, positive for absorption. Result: -1.0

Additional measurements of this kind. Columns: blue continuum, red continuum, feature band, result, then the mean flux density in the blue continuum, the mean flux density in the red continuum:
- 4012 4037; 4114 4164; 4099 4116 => -1.6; 12.2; 11.2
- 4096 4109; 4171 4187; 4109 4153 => 2.7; 13.2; 10.3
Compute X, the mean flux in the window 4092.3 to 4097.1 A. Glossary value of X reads 12.3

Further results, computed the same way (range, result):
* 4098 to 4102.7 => 14.3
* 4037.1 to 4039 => 12.8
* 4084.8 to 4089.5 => 13.2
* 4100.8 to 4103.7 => 14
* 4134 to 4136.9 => 11.1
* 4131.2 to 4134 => 10.1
